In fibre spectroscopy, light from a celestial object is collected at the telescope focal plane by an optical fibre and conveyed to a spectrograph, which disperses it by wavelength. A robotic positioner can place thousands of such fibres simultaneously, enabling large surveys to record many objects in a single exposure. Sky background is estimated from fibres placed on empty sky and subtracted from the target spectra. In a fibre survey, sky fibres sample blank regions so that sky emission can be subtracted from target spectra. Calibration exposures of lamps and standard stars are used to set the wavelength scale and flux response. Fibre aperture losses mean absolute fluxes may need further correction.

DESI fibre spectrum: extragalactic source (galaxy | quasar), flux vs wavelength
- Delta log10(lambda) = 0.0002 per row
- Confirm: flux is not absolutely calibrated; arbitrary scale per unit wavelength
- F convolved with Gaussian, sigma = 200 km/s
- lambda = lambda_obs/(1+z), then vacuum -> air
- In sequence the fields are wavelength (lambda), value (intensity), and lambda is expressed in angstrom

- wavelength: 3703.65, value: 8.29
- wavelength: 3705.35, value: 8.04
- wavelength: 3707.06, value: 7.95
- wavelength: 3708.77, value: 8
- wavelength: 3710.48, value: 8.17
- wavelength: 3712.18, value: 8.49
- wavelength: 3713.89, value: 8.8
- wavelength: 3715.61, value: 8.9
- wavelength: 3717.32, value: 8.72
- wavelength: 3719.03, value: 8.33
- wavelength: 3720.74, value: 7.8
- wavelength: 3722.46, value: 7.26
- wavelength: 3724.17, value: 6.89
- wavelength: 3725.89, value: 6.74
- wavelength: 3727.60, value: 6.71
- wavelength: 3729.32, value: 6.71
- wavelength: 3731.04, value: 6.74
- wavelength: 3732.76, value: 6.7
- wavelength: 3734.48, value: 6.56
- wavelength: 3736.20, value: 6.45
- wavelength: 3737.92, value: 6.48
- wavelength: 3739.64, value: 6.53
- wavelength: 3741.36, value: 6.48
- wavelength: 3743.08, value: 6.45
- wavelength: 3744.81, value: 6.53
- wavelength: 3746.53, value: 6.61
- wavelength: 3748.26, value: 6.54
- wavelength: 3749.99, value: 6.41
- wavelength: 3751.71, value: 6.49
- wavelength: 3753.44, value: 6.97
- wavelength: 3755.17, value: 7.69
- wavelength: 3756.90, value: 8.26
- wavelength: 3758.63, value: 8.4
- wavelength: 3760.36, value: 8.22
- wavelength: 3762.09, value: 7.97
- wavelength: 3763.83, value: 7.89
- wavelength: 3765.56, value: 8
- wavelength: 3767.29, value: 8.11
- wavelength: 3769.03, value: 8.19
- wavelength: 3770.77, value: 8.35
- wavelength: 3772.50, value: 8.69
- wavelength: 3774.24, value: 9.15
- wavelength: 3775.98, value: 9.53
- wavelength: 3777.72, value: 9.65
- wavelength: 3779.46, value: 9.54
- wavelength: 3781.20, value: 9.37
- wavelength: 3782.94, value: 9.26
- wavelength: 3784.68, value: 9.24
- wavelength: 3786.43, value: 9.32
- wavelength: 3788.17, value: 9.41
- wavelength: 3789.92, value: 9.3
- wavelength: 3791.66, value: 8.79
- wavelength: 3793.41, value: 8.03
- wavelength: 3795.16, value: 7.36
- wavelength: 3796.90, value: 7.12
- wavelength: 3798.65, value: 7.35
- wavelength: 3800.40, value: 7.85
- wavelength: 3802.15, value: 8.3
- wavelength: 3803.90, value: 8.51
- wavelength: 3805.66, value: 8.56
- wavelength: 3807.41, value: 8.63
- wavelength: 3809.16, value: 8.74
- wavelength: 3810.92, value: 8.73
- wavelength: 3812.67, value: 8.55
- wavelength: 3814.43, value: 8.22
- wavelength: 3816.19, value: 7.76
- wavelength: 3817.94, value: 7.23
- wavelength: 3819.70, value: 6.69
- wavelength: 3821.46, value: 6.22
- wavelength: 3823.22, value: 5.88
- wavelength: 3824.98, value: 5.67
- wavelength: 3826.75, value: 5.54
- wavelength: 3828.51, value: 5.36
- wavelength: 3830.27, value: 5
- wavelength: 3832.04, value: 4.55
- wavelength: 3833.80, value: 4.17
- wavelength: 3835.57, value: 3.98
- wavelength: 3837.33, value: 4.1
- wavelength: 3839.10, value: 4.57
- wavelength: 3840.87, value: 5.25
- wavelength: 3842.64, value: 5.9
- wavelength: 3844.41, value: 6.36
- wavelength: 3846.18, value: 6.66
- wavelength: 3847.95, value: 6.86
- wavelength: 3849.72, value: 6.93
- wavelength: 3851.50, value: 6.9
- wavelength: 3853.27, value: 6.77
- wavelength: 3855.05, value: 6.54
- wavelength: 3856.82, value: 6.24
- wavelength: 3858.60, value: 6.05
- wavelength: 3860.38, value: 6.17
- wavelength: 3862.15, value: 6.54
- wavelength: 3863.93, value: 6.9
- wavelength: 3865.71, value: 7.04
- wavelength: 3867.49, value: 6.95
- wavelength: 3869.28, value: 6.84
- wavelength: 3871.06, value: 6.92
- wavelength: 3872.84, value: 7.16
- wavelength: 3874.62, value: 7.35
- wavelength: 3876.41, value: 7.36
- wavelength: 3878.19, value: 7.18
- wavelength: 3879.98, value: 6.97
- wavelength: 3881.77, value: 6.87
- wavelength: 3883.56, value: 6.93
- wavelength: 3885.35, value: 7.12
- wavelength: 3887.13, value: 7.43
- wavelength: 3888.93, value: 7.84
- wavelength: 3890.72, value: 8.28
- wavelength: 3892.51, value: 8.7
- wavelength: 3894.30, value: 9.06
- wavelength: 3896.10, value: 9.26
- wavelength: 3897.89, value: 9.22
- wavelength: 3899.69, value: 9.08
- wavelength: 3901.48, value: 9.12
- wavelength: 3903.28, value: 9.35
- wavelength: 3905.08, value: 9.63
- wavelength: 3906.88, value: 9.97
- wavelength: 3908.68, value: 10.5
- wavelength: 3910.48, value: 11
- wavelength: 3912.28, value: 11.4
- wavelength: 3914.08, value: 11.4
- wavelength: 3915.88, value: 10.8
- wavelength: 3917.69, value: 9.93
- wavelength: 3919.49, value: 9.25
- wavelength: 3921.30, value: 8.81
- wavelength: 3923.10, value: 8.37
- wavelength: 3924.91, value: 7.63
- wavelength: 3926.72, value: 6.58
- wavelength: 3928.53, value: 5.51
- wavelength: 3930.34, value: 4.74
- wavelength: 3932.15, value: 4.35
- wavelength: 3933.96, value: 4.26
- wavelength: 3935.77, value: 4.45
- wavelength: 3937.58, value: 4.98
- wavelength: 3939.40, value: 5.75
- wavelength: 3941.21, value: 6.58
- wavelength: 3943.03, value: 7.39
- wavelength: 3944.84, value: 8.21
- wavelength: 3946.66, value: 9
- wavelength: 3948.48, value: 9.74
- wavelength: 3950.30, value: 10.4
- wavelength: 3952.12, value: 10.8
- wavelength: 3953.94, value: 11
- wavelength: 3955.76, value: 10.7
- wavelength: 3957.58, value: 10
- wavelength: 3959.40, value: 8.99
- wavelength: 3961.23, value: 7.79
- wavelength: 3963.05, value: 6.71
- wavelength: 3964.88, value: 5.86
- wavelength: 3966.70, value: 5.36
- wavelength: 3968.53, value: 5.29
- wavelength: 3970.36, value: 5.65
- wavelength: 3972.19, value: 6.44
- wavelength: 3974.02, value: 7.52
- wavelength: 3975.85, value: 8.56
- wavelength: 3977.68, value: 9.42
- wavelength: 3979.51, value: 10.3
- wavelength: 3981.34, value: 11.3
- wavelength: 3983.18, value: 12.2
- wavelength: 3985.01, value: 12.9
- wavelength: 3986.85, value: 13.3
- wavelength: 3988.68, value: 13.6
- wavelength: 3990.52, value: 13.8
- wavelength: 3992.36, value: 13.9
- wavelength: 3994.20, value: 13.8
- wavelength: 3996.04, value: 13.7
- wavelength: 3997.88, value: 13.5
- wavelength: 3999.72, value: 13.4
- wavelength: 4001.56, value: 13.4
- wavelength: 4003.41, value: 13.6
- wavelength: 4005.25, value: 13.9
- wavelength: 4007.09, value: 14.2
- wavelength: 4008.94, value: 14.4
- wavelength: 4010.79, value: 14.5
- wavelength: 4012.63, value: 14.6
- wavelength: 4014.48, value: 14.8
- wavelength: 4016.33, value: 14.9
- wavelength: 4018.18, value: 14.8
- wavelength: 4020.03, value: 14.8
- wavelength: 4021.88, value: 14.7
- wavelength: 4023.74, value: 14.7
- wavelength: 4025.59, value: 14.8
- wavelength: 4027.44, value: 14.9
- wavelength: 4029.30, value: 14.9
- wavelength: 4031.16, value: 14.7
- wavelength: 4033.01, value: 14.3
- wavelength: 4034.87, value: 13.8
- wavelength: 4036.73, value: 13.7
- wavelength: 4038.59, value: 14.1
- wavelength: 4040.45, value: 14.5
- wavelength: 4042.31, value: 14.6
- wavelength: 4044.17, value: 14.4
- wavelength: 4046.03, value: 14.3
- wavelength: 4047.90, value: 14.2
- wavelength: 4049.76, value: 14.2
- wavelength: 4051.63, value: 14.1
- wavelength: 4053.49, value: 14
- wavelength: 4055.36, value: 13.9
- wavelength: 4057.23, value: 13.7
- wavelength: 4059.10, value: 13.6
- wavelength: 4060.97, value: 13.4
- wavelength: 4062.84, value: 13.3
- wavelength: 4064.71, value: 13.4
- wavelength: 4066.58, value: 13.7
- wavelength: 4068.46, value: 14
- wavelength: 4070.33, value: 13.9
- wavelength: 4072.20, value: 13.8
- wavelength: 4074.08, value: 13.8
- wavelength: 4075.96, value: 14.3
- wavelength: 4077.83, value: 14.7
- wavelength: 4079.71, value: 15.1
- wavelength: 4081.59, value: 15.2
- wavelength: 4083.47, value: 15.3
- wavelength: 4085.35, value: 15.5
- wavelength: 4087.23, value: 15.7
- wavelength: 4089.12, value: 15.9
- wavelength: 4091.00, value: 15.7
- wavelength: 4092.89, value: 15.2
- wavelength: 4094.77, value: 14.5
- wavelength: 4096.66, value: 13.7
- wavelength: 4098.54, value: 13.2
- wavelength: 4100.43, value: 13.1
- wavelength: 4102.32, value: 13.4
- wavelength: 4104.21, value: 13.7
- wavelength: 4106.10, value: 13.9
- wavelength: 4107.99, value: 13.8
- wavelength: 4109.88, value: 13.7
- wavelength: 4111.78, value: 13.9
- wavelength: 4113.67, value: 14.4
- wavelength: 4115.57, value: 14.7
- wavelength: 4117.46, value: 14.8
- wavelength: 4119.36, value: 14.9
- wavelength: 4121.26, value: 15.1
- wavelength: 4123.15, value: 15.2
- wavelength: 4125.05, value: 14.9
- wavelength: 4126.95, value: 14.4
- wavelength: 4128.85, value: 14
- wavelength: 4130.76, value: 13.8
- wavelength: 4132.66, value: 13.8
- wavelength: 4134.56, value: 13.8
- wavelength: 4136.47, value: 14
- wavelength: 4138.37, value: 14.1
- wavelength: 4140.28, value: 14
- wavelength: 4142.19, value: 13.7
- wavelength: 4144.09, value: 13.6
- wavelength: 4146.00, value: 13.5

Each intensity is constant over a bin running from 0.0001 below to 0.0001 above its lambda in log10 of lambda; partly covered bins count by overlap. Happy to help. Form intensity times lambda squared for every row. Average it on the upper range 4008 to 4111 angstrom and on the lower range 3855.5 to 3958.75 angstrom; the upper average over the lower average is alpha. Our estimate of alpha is 1.9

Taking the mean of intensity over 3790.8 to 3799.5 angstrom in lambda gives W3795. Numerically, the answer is 7.73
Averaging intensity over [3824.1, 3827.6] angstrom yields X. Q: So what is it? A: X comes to 5.59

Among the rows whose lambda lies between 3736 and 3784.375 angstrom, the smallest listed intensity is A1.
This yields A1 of 6.41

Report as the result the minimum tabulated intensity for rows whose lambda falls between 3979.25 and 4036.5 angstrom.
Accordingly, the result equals 10.3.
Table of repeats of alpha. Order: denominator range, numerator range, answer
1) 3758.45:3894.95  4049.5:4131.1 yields 2.22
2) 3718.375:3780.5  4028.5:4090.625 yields 2.23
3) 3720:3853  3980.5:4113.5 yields 2.22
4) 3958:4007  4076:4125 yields 1.45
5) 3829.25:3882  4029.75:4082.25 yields 2.50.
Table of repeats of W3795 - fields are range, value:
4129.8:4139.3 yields 13.9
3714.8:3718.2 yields 8.81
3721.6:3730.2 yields 6.86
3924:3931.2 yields 6.12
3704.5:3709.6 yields 7.99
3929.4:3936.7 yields 4.46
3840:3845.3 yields 5.84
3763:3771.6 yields 8.11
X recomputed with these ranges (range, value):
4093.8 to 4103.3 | 13.6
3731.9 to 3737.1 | 6.57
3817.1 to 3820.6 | 6.95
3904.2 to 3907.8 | 9.8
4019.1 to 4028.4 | 14.8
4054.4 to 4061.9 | 13.6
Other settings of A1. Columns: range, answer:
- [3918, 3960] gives 4.26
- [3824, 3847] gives 3.98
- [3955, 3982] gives 5.29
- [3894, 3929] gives 5.51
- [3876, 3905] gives 6.87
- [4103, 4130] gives 13.7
